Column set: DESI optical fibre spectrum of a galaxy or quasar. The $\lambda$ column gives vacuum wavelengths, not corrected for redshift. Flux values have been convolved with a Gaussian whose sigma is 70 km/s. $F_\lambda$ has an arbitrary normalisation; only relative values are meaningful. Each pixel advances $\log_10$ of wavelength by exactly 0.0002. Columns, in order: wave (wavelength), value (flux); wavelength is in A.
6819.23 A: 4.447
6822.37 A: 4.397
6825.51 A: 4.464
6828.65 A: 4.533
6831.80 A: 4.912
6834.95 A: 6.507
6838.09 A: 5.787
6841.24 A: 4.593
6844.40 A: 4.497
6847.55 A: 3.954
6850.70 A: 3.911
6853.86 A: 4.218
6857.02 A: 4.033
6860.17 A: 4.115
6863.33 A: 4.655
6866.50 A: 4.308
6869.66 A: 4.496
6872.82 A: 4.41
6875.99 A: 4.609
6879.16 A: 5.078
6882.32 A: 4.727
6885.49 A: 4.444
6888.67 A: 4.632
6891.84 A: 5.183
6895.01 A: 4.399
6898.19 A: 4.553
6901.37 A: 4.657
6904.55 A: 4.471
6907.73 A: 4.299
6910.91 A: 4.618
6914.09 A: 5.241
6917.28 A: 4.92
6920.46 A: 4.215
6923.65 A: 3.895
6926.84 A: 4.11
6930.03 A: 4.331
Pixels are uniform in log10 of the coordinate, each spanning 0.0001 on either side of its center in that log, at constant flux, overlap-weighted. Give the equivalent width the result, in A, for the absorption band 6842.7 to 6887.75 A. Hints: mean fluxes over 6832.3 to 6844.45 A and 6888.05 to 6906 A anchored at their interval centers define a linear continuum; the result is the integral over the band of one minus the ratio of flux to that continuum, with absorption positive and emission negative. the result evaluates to 5.9 A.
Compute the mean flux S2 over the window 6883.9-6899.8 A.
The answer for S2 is 4.64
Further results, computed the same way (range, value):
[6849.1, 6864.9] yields 4.19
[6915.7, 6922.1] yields 4.56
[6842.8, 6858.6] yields 4.12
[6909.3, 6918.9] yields 4.93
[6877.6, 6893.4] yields 4.81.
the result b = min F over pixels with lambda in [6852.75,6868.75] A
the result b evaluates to 4.033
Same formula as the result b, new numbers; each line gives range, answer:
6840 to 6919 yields 3.911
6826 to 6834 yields 4.533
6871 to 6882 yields 4.41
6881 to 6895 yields 4.444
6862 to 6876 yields 4.308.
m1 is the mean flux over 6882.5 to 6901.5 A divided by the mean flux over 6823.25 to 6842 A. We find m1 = 0.9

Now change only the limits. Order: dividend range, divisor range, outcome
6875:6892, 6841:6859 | 1.14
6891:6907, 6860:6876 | 1.04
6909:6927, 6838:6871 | 1.04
